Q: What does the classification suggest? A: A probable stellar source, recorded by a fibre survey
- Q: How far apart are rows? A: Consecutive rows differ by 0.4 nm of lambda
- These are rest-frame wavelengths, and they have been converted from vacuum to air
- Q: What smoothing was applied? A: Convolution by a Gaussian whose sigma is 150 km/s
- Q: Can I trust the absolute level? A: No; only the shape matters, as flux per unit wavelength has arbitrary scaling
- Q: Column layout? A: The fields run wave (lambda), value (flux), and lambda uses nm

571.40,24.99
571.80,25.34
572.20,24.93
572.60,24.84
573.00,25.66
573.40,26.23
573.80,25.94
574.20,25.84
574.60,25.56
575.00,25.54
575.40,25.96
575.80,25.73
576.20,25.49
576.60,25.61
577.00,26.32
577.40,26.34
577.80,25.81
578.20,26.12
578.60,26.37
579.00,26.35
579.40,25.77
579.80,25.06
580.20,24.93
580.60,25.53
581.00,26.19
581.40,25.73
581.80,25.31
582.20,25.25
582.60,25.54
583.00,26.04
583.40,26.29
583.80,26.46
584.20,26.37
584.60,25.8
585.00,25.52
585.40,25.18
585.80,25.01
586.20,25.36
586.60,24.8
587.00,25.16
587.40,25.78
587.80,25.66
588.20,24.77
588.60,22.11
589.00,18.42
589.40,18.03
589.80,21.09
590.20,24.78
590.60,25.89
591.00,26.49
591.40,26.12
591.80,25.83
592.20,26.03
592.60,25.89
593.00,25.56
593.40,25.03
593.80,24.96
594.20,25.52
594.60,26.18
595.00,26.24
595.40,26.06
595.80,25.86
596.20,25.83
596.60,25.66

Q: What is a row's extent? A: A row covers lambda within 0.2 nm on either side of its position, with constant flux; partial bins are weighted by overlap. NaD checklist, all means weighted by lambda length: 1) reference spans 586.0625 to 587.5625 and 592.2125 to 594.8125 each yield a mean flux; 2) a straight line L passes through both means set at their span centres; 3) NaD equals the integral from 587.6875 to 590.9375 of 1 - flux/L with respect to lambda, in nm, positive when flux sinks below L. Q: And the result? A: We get 0.345 nm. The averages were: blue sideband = 25.3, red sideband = 25.6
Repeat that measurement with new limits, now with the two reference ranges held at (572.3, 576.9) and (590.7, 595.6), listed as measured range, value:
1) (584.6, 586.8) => 0.05 nm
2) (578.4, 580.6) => 0.00 nm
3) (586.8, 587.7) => 0.01 nm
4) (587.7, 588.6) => 0.05 nm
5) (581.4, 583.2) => 0.01 nm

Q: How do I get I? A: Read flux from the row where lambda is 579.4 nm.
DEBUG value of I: 25.77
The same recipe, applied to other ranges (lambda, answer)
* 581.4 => 25.73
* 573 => 25.66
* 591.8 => 25.83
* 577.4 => 26.34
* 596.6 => 25.66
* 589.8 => 21.09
